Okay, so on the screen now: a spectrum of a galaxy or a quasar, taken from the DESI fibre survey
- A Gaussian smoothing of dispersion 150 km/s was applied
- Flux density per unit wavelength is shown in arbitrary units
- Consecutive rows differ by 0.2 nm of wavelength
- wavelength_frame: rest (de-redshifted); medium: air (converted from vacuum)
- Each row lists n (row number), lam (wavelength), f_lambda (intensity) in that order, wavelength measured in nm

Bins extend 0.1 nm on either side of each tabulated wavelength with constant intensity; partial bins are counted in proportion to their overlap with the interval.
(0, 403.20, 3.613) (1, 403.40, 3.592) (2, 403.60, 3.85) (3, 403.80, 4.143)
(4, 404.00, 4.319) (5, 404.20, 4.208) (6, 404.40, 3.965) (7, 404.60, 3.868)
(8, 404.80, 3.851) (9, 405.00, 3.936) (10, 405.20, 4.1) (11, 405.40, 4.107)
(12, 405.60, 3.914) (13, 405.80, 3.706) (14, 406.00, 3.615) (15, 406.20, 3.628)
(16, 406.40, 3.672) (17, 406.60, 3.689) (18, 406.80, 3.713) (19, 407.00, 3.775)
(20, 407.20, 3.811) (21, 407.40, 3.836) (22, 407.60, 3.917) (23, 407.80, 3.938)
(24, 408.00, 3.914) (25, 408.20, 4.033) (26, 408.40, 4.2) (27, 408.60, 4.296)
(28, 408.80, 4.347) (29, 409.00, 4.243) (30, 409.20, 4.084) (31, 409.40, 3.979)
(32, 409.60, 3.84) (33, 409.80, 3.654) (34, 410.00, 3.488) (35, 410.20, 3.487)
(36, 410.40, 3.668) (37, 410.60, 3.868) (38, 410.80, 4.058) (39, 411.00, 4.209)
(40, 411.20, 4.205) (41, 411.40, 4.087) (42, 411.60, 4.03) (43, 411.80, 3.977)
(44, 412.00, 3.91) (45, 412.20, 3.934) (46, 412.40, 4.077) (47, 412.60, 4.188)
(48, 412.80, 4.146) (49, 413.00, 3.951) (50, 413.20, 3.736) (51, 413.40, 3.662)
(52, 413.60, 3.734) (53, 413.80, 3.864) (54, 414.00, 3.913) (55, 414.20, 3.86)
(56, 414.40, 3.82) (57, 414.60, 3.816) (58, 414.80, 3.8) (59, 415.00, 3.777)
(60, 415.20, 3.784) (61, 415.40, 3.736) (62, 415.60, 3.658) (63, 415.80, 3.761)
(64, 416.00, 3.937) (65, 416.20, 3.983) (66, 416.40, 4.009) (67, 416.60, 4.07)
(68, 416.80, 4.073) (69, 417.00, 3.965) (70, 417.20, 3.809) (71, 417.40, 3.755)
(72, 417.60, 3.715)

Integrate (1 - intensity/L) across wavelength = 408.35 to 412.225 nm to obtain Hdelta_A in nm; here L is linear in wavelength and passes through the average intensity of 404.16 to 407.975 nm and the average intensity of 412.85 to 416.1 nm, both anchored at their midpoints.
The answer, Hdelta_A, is -0.150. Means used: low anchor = 3.85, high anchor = 3.81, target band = 3.98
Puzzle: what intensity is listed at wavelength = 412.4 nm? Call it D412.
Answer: 4.077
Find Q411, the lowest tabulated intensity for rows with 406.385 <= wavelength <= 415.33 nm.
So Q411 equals 3.487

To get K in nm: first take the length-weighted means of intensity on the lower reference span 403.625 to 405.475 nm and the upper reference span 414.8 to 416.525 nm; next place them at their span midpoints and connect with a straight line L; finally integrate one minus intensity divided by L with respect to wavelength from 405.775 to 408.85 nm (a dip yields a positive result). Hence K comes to 0.09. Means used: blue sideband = 4.05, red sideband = 3.83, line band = 3.88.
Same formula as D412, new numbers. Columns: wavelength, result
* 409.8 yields 3.654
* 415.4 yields 3.736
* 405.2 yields 4.1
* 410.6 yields 3.868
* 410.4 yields 3.668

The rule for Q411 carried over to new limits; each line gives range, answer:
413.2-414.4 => 3.662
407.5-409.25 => 3.914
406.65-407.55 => 3.713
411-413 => 3.91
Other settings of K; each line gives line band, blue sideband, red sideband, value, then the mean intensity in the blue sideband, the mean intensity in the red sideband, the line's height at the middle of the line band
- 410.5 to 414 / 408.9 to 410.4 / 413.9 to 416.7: -0.133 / 3.81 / 3.85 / 3.83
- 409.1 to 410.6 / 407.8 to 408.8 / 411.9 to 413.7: 0.111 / 4.12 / 3.93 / 4.05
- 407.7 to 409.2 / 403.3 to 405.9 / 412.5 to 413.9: -0.076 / 3.97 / 3.9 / 3.94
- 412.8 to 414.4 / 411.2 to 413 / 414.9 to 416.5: 0.048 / 4.05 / 3.83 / 3.96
